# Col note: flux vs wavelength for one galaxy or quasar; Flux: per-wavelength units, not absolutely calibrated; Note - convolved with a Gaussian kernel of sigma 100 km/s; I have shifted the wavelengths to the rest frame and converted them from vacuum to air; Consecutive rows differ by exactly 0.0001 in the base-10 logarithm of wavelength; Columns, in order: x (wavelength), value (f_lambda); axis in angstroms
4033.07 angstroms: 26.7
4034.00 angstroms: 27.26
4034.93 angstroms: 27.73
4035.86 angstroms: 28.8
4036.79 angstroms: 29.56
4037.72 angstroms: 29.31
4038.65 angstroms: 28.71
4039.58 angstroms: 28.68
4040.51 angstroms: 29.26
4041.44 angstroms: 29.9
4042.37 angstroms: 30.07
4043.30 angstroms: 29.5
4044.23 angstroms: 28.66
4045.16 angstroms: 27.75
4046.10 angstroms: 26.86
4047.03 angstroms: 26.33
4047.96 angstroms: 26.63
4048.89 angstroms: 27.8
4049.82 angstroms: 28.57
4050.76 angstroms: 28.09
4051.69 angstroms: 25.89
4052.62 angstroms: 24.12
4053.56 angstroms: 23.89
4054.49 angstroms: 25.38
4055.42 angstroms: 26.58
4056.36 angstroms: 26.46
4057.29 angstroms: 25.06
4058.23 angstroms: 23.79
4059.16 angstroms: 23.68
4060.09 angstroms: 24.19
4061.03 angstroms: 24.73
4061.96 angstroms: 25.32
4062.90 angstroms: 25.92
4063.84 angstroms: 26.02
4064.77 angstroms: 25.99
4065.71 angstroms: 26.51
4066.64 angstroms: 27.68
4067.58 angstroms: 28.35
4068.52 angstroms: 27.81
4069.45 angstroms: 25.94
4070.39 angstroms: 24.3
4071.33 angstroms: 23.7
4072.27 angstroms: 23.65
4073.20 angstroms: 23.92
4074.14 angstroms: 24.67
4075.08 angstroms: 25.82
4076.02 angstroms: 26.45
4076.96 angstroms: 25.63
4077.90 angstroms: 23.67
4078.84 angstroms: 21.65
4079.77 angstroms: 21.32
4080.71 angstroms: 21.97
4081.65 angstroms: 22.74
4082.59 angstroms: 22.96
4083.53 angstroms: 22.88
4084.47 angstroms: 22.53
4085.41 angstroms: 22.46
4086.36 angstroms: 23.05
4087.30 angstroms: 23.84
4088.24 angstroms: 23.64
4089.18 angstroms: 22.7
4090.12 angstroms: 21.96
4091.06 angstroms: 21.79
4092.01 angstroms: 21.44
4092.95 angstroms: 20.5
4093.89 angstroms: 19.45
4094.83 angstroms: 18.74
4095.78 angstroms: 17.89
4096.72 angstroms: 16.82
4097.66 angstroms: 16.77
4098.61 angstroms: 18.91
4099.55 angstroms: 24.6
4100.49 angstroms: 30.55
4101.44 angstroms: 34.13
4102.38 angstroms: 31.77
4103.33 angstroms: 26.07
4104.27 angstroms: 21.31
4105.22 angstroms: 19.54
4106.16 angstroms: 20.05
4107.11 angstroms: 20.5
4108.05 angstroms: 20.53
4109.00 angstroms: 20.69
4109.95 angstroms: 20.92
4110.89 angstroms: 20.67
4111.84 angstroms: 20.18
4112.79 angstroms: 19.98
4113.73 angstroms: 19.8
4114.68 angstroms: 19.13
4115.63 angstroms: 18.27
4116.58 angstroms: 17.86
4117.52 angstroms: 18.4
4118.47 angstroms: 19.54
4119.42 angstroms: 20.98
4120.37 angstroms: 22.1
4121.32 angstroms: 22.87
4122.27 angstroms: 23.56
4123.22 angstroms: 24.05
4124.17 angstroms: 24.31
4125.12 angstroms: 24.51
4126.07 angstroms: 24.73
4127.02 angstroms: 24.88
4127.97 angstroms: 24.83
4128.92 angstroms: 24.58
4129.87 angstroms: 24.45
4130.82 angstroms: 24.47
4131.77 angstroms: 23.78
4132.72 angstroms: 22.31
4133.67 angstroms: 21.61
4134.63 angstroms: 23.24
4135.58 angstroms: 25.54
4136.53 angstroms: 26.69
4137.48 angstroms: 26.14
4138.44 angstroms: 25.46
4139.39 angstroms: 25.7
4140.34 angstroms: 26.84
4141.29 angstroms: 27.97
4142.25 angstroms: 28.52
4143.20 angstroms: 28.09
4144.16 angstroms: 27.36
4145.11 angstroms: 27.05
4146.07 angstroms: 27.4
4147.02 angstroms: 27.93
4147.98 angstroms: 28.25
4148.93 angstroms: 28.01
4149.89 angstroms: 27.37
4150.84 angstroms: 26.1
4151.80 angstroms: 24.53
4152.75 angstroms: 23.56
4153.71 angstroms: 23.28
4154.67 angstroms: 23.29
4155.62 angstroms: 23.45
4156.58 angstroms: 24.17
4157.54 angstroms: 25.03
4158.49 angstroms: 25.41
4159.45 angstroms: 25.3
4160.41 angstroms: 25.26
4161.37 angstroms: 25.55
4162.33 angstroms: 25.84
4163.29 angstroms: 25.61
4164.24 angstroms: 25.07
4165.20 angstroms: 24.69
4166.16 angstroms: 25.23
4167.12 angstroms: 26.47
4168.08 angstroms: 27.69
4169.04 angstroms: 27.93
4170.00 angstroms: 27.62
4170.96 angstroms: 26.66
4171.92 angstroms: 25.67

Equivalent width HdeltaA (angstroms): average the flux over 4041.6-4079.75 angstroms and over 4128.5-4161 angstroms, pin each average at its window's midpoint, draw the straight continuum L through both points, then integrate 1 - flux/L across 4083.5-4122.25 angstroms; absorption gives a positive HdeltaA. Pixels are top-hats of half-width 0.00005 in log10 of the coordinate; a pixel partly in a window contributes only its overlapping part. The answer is 6.2 angstroms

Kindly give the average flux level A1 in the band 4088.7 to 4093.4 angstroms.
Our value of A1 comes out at 21.7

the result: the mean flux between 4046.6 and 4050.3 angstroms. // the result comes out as 27.3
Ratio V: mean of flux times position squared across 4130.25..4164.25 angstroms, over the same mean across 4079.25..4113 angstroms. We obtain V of 1.19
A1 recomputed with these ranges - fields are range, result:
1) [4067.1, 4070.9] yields 26.5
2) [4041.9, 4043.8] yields 29.8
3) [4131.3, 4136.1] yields 23.3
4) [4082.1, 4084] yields 22.9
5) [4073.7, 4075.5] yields 25.2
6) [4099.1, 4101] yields 27.7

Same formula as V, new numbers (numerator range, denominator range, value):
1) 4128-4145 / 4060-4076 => 1.03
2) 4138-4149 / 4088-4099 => 1.40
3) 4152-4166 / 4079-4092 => 1.14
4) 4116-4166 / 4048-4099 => 1.07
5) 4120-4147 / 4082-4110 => 1.15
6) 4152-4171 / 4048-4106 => 1.09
